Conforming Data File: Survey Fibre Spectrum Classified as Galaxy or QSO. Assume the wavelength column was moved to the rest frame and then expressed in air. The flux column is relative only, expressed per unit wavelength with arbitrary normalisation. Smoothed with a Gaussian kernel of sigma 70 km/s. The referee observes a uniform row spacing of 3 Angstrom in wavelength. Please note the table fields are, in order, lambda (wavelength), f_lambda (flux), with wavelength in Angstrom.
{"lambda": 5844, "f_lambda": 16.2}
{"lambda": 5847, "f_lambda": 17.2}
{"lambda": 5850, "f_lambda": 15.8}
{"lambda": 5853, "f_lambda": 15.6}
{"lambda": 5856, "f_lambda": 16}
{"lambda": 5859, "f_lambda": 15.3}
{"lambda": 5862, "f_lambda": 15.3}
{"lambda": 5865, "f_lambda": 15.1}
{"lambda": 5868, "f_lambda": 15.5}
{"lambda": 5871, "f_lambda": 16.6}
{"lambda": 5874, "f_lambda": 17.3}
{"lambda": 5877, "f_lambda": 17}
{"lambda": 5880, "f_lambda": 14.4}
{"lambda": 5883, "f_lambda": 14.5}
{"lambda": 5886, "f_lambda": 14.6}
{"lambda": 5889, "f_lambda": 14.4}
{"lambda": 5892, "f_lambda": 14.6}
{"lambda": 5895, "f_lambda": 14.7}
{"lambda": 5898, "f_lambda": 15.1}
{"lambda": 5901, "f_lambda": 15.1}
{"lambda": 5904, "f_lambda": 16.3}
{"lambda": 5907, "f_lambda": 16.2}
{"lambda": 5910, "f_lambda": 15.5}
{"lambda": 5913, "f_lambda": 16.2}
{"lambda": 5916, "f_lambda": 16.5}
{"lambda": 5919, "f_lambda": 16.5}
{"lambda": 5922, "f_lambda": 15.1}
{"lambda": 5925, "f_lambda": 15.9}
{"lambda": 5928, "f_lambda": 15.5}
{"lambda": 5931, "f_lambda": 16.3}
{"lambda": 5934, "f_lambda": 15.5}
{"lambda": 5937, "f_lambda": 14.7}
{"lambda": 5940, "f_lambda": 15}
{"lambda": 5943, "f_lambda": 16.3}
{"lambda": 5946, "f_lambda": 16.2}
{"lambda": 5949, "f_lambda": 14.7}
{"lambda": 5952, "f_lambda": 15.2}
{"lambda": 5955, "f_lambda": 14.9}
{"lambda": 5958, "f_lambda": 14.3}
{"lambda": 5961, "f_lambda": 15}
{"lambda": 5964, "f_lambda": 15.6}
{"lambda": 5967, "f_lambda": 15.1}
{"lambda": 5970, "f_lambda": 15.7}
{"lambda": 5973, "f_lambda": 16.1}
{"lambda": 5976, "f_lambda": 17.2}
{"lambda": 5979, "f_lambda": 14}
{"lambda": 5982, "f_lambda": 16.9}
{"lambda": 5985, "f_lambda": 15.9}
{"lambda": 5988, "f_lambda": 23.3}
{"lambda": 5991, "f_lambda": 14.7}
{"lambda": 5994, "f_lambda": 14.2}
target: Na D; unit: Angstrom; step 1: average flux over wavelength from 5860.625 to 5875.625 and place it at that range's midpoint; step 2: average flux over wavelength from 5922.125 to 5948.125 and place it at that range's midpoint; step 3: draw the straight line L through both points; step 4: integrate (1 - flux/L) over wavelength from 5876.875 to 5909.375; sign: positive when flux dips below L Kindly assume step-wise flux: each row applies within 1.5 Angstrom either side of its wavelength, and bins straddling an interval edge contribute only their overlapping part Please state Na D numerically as 1.5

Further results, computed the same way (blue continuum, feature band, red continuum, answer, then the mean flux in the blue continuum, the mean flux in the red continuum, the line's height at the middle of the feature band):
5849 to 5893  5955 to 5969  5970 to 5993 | 1.3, 15.5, 16.7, 16.5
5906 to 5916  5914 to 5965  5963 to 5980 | 1.2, 16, 15.7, 15.9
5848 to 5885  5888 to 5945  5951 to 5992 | 1.0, 15.7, 16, 15.9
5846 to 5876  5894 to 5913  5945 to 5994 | 0.4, 16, 15.9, 15.9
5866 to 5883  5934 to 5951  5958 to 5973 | 0.1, 16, 15.3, 15.5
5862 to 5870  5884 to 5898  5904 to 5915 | 1.0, 15.4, 16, 15.8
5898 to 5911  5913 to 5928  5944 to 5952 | -0.3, 15.7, 15.5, 15.6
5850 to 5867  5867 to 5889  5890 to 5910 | -0.3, 15.5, 15.3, 15.4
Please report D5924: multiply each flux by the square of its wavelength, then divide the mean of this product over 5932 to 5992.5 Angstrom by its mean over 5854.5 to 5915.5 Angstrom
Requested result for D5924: 1.0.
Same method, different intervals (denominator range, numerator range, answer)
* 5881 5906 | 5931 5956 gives 1.05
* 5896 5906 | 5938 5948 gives 1.03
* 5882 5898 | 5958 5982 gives 1.09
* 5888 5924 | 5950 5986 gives 1.02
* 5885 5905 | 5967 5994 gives 1.14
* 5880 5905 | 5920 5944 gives 1.06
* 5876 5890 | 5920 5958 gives 1.05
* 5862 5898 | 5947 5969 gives 1.01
